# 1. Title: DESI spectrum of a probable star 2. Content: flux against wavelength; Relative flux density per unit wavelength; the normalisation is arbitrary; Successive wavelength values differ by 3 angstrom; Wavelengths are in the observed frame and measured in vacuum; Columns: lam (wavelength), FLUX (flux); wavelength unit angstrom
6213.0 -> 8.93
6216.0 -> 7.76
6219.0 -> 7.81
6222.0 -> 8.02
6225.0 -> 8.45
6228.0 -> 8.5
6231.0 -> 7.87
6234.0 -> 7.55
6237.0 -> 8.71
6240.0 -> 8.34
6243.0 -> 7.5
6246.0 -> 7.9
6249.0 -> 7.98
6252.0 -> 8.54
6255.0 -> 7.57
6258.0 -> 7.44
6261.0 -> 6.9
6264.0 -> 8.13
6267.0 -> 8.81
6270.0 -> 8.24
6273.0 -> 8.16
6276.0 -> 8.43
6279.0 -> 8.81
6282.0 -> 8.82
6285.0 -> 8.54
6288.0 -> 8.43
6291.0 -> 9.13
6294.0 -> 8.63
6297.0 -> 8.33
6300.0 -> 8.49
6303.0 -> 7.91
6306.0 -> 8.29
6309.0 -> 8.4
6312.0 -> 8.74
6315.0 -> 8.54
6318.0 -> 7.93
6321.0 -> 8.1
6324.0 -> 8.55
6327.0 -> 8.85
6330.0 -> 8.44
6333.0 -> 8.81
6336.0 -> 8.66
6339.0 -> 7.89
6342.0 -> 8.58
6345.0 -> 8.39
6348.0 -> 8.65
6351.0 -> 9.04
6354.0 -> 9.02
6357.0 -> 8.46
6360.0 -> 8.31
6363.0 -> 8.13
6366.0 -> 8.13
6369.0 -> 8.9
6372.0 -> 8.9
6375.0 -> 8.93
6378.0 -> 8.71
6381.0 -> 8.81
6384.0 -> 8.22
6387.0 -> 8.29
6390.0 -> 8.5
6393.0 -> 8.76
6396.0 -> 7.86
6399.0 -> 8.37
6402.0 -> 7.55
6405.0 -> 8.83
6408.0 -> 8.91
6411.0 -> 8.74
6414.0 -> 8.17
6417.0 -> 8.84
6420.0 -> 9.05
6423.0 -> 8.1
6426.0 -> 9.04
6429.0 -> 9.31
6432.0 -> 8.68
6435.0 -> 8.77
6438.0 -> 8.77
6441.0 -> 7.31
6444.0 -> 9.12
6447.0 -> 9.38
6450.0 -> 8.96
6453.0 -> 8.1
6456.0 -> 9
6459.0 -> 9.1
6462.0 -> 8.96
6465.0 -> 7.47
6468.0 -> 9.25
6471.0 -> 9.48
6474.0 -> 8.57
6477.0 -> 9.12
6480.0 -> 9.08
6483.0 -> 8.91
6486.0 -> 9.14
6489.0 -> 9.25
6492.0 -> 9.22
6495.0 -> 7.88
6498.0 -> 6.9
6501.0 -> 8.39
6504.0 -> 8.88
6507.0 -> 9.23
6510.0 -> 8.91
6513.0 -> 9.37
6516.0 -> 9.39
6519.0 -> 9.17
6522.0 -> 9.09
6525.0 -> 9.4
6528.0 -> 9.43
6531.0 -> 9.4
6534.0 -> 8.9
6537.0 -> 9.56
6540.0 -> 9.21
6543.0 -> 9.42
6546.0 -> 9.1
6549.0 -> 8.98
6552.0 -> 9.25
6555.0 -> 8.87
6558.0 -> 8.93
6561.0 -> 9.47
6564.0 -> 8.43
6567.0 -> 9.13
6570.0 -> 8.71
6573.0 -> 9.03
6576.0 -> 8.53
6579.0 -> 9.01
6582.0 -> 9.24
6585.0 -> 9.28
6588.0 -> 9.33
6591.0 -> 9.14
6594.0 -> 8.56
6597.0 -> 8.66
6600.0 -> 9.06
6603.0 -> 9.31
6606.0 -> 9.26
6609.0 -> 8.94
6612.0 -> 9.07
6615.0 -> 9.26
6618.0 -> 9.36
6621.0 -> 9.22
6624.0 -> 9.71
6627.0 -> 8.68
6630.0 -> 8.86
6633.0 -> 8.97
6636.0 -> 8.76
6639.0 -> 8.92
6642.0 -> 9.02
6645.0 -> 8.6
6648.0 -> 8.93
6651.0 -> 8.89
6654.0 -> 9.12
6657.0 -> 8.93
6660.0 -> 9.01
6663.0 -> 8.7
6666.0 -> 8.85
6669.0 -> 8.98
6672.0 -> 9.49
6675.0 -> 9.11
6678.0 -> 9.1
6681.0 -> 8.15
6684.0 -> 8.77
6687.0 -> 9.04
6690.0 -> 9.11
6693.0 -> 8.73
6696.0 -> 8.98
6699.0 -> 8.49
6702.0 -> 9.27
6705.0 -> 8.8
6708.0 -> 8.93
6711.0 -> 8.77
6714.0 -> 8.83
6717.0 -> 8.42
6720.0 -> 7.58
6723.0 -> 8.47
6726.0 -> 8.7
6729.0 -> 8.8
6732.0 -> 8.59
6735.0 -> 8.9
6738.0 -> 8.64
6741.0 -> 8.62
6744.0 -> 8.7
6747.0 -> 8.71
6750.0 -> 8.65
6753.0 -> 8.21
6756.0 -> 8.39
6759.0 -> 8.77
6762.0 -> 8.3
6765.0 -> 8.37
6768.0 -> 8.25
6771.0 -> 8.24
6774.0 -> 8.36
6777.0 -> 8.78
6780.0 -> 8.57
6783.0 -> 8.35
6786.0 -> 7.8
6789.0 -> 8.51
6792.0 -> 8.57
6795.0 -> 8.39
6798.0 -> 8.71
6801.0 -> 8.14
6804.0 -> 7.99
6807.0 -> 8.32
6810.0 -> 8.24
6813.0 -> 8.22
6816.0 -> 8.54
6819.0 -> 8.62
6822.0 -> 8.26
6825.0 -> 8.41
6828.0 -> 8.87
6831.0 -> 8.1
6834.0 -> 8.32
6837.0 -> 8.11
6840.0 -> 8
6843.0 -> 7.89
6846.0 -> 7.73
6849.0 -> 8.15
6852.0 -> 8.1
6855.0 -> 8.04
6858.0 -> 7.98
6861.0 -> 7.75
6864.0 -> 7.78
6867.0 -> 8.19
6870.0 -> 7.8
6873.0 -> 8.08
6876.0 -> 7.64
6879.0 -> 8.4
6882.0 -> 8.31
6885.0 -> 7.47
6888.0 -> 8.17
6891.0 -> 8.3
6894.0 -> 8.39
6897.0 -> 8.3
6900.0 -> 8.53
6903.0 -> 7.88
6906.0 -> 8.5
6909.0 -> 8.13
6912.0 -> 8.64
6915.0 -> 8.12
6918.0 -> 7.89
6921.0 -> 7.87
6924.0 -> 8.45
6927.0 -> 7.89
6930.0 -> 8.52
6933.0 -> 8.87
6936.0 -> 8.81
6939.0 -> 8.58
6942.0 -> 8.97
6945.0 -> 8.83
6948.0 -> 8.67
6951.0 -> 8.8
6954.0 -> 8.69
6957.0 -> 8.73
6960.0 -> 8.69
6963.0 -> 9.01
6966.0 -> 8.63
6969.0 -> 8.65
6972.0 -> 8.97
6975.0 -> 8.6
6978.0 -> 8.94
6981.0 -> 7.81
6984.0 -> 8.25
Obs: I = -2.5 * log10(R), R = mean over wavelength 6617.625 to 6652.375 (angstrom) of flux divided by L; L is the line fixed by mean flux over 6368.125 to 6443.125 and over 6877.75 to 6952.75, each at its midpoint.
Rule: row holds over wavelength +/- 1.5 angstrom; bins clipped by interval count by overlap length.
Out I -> -0.062 mag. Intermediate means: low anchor 8.57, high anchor 8.37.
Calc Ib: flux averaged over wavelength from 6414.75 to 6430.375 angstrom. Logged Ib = 8.83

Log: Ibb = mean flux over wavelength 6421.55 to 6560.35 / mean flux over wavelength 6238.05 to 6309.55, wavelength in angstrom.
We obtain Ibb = 1.08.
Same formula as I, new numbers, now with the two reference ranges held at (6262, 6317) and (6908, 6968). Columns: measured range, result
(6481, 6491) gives -0.08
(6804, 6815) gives 0.04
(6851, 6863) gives 0.08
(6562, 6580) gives -0.04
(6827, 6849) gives 0.05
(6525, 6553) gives -0.09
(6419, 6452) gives -0.03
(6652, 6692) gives -0.05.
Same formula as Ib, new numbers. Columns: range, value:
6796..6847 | 8.27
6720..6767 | 8.55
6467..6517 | 8.87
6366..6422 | 8.56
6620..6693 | 8.95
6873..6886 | 7.99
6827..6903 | 8.09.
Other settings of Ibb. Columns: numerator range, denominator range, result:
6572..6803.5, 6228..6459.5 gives 1.04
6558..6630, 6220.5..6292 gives 1.11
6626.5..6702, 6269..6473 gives 1.04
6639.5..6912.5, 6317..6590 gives 0.96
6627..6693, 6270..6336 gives 1.05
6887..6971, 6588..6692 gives 0.94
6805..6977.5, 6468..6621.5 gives 0.92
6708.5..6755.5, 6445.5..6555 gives 0.96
